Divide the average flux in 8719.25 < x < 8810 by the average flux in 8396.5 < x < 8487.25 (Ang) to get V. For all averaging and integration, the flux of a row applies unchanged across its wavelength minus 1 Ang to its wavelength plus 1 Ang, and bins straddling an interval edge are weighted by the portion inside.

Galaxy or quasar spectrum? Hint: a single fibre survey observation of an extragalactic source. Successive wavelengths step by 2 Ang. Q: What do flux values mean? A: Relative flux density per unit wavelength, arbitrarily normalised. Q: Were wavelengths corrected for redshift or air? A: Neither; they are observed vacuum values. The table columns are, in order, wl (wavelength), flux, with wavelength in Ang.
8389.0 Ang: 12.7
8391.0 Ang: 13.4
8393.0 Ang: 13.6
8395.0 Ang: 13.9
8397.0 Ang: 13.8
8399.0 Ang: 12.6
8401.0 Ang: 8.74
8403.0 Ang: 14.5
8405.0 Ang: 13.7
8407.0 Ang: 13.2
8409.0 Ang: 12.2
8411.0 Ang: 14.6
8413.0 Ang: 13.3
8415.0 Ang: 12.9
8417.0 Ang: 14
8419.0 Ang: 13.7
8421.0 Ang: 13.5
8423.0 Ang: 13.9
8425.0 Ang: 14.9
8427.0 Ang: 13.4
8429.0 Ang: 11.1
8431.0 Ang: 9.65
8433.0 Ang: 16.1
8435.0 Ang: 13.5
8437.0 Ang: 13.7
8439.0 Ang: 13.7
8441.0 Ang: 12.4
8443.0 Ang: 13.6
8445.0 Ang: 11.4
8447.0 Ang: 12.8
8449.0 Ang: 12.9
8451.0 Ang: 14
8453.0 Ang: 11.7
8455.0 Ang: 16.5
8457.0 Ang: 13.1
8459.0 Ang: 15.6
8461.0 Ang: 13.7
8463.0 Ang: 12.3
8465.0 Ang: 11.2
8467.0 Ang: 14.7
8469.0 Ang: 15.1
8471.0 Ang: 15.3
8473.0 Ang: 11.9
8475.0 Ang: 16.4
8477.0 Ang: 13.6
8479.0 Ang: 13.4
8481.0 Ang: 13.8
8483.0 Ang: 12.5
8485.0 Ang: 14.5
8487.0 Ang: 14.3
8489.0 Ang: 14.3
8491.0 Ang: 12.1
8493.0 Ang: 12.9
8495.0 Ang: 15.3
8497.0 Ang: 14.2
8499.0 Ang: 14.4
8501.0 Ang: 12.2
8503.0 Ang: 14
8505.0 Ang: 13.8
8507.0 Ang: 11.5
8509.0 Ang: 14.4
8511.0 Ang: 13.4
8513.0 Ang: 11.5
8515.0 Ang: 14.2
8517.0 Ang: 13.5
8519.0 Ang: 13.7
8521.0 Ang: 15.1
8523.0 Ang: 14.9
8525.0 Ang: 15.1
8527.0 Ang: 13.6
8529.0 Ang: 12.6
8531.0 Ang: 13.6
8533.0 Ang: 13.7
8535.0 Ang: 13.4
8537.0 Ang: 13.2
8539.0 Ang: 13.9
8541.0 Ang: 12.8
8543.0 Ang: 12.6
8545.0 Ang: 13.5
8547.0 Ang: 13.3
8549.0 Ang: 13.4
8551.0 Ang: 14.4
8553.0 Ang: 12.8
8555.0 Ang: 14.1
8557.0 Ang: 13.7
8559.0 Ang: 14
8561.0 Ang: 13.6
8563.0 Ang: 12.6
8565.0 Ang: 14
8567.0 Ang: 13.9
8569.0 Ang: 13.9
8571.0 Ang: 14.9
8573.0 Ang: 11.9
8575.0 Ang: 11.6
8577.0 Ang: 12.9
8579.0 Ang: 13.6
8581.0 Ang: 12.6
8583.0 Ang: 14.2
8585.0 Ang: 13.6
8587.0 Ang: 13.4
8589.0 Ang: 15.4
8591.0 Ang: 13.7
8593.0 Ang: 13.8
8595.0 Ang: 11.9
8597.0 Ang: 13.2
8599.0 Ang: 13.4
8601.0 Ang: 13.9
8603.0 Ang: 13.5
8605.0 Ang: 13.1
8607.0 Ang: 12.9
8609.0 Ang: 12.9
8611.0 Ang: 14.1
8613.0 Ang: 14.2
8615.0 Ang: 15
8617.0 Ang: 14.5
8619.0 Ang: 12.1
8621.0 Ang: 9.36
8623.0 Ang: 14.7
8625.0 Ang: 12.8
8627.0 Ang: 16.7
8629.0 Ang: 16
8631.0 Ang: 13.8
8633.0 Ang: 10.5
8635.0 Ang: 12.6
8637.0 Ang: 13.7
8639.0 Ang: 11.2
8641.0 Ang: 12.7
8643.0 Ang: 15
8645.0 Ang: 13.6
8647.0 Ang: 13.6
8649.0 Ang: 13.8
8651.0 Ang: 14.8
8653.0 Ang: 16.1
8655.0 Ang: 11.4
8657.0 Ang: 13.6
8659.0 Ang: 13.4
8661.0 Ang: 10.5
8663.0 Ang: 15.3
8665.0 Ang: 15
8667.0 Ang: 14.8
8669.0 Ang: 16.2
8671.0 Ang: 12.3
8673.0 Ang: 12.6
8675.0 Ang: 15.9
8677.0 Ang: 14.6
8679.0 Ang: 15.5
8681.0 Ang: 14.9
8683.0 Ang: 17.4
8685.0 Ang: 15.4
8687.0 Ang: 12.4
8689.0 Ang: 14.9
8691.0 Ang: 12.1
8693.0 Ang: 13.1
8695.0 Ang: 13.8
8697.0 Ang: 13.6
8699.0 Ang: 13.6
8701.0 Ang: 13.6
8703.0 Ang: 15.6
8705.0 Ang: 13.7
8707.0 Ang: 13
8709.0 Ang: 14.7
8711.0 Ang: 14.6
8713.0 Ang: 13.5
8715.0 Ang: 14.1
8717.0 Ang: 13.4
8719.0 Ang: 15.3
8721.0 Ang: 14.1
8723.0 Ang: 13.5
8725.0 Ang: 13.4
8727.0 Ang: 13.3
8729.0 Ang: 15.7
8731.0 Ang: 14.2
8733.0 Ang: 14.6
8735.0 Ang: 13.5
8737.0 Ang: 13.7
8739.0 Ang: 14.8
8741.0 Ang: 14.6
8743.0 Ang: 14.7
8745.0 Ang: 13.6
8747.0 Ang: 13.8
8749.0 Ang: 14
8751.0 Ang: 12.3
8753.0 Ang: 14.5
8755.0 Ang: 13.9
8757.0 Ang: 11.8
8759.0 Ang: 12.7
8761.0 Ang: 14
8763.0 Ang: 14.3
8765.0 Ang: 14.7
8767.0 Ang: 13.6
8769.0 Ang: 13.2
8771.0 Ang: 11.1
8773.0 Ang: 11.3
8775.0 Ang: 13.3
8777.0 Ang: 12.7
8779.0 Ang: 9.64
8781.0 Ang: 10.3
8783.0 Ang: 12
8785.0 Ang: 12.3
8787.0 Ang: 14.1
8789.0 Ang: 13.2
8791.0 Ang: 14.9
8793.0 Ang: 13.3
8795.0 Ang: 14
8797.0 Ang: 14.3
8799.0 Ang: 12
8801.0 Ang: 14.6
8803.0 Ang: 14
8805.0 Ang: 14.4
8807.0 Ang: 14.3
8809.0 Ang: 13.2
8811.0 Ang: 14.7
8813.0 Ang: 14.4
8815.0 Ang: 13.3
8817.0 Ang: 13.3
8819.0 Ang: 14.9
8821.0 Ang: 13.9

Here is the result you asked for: 1.00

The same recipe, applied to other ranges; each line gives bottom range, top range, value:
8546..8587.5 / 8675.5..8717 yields 1.06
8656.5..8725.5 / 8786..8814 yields 0.99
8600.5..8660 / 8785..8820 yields 1.03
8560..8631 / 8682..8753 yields 1.04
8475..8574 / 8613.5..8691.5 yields 1.02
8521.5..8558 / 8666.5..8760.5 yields 1.03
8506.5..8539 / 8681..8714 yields 1.03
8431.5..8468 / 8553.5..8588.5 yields 1.00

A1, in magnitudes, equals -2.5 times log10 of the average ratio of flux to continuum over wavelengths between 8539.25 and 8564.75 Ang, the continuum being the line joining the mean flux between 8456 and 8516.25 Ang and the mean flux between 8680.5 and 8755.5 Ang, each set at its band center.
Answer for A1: 0.03 mag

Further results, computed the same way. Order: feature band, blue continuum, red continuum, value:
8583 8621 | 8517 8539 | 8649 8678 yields 0.04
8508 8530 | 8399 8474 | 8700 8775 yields -0.03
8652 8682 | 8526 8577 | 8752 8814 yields -0.06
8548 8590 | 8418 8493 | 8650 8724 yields 0.02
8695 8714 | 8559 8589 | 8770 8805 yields -0.07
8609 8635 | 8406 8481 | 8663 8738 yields 0.03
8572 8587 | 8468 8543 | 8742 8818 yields 0.05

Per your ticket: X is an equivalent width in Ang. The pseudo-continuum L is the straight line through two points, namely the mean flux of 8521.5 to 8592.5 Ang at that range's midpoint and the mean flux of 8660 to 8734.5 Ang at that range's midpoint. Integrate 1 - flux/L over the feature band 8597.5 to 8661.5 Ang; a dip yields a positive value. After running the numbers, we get 2.00 Ang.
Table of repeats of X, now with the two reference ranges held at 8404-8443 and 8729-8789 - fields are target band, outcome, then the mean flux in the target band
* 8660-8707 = -3.2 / 14.2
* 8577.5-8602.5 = -0.5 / 13.5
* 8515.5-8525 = -0.8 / 14.4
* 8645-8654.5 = -0.7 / 14.3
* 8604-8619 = -0.5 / 13.7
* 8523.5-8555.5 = -0.5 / 13.5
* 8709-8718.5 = -0.6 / 14.1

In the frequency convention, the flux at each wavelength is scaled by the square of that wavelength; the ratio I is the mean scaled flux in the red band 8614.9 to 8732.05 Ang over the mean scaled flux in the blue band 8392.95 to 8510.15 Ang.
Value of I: 1.09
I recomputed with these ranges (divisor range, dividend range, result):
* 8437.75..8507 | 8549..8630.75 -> 1.03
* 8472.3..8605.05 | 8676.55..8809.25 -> 1.06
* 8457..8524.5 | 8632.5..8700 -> 1.05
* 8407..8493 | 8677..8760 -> 1.11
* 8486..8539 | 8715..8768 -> 1.08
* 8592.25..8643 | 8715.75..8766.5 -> 1.08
